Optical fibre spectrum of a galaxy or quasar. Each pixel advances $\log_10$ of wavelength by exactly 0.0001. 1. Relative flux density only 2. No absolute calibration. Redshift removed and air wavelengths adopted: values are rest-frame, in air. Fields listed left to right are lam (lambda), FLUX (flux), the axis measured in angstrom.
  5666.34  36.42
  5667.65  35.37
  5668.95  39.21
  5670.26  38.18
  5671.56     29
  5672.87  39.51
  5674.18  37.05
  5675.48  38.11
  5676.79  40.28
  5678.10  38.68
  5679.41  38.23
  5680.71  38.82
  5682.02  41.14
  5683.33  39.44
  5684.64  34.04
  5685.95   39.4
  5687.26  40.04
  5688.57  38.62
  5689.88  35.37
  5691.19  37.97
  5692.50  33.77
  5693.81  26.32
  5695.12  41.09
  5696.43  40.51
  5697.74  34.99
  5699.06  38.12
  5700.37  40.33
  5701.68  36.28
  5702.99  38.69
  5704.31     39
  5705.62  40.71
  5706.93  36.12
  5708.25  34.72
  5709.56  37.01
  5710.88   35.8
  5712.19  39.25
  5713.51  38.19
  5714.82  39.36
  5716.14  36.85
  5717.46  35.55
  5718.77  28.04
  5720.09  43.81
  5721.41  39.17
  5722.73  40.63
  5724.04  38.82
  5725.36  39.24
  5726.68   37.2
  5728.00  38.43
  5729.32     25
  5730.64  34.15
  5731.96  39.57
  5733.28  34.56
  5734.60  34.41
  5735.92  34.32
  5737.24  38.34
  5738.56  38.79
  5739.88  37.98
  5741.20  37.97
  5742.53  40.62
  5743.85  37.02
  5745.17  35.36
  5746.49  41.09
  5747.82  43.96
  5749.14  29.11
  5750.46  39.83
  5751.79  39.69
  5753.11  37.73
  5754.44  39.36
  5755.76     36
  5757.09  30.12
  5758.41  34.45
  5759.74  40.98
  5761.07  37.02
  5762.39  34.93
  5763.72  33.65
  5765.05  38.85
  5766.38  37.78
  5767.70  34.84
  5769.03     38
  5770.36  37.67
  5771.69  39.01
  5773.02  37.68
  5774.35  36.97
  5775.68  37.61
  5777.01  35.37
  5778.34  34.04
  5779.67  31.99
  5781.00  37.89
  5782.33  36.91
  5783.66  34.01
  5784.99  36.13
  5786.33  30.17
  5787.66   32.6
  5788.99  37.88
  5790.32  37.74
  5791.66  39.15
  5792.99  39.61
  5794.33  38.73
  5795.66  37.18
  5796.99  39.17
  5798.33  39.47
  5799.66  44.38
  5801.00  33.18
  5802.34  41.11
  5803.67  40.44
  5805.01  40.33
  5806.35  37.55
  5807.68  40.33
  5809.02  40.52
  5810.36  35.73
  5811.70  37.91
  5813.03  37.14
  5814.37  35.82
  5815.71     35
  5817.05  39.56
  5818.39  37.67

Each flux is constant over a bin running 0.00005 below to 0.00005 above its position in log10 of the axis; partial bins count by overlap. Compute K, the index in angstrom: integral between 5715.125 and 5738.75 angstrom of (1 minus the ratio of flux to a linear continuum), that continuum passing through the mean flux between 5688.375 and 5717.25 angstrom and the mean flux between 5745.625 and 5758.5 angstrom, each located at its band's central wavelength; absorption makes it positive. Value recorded 0.46 angstrom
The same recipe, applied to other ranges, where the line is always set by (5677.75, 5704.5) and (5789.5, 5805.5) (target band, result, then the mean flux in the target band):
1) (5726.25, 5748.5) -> 0.8 angstrom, 37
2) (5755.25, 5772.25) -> 1.0 angstrom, 36.4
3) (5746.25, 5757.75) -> 0.4 angstrom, 37.3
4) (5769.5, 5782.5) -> 0.8 angstrom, 36.5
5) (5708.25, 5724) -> 0.2 angstrom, 37.5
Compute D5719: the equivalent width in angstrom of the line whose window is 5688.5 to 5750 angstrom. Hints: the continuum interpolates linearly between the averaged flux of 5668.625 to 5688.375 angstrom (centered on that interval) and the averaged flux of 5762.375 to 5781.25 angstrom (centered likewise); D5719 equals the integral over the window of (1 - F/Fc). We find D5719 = 0.5 angstrom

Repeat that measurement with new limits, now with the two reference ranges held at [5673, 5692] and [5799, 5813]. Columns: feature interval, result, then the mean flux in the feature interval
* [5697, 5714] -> 0.37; 37.6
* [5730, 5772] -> 1.80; 37.1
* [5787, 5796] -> 0.32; 37.6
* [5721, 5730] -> 0.41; 36.9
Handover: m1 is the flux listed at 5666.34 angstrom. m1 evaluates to 36.42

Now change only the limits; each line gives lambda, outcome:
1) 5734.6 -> 34.41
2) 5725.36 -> 39.24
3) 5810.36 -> 35.73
